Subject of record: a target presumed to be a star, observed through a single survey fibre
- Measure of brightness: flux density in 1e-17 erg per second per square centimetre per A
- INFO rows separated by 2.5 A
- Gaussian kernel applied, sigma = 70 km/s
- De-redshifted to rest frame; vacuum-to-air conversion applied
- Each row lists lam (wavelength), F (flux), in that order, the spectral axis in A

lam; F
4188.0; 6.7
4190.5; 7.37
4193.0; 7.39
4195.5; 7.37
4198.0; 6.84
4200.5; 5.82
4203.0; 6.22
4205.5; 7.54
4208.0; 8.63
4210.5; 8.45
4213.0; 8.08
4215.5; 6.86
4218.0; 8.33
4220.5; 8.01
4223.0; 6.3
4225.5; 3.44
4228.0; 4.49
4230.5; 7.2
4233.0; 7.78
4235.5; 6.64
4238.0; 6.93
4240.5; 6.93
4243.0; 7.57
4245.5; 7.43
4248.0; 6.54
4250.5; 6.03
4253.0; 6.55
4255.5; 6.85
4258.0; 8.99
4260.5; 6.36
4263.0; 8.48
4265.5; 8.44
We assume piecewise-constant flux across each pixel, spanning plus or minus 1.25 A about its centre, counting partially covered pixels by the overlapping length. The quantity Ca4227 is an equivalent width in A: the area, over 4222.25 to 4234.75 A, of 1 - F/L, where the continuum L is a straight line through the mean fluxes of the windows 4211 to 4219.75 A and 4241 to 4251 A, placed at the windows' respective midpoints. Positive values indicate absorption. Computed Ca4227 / 2.7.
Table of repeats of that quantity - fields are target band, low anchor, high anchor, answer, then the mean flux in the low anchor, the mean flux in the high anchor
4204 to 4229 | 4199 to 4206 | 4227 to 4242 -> -1.87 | 6.43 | 6.71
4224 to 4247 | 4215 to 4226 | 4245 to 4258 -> 1.13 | 6.78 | 6.86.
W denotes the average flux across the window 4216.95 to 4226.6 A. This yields 6.53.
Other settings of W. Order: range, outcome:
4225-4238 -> 6.15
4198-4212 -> 7.3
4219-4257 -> 6.61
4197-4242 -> 6.92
